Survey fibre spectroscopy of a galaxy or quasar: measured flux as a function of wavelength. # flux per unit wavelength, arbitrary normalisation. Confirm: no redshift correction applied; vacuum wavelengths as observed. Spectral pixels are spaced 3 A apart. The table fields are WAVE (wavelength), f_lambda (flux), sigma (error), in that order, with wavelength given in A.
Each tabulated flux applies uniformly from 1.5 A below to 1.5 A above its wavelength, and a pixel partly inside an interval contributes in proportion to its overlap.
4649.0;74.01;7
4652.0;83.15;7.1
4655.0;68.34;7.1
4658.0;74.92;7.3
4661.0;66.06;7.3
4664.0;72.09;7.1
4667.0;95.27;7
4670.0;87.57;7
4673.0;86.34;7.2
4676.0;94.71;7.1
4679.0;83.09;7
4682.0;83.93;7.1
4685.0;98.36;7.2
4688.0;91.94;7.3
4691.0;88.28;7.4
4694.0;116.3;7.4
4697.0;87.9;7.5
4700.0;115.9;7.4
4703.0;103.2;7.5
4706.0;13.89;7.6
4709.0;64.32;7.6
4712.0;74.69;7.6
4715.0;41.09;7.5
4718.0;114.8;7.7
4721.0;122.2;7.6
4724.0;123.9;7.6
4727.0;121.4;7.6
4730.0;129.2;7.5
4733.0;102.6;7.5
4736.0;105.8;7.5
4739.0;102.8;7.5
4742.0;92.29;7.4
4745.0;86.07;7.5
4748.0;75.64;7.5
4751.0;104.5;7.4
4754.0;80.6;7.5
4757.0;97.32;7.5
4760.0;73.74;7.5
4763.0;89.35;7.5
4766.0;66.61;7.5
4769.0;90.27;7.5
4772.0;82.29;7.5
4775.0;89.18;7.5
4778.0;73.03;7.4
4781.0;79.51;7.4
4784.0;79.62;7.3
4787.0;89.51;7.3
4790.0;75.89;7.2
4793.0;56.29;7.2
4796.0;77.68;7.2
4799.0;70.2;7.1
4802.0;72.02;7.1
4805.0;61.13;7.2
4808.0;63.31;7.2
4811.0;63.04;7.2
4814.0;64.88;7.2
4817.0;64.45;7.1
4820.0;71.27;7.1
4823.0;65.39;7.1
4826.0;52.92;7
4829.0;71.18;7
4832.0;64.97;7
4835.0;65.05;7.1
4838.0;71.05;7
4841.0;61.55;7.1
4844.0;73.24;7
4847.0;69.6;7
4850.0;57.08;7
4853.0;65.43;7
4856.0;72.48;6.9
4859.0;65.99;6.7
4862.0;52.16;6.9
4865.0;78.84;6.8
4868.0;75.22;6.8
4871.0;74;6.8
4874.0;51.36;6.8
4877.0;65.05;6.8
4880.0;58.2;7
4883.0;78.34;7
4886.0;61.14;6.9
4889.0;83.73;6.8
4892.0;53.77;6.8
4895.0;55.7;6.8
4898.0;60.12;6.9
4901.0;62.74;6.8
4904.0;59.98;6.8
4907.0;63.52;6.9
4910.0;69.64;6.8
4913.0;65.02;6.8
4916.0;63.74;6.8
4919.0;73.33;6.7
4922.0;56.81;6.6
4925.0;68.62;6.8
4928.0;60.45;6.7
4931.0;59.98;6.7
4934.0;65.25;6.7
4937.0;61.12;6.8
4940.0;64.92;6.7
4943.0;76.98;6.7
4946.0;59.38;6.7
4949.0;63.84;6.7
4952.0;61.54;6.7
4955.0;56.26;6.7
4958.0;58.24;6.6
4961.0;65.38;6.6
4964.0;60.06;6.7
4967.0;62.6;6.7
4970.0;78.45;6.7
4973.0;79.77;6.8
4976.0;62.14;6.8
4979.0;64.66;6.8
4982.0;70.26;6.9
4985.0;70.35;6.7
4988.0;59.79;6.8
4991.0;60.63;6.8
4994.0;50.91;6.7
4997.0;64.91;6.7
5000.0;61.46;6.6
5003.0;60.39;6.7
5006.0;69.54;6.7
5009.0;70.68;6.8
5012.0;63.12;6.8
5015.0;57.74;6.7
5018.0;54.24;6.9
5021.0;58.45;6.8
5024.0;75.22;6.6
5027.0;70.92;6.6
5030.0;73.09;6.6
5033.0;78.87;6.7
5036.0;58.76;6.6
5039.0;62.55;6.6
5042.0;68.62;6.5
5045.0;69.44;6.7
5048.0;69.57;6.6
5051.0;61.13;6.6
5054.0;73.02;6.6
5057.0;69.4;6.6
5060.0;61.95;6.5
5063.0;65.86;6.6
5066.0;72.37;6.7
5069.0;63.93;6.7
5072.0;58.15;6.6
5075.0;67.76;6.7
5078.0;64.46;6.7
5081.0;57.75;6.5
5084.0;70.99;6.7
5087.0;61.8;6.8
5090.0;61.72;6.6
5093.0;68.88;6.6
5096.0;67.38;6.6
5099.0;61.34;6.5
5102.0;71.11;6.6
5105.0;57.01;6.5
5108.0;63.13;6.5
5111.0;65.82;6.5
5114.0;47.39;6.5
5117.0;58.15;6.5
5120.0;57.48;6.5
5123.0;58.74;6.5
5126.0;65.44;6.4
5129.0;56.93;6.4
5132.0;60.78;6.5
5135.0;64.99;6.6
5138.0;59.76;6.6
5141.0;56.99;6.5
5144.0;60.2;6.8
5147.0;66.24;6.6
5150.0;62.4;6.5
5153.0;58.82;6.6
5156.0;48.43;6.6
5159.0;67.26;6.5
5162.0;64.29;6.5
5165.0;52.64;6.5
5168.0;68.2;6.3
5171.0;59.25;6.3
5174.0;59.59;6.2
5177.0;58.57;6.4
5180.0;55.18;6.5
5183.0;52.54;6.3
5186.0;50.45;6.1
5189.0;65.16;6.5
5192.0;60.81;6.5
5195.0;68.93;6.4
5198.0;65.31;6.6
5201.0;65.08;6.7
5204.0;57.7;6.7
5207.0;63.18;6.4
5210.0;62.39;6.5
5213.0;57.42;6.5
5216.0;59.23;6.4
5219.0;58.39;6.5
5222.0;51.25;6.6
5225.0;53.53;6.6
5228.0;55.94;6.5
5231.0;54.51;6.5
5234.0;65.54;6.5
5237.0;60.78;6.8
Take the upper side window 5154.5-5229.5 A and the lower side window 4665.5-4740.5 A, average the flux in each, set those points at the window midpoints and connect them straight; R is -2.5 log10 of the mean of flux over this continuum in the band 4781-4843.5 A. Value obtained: 0.25 mag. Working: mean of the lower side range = 94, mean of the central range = 68.4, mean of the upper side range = 59.2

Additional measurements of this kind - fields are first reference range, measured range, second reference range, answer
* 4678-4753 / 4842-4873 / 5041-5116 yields 0.208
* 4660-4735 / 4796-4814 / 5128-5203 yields 0.252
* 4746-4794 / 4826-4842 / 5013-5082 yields 0.189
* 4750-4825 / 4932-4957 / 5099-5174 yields 0.088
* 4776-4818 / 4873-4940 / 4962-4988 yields 0.090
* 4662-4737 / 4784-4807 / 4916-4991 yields 0.141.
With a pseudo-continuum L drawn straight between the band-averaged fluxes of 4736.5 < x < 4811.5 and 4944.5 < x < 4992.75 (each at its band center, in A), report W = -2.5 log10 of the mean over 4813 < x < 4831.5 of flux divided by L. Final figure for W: 0.17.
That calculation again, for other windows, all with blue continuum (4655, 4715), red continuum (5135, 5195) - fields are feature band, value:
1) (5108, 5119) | 0.076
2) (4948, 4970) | 0.120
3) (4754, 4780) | -0.051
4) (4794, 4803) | 0.070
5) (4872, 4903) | 0.157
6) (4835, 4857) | 0.123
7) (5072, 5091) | 0.000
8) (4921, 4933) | 0.152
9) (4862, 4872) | 0.021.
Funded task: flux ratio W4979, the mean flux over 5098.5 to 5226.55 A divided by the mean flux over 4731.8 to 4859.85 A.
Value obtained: 0.79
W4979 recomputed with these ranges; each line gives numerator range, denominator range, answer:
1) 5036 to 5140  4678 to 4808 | 0.73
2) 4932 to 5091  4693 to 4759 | 0.69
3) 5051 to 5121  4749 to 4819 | 0.83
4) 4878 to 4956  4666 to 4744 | 0.68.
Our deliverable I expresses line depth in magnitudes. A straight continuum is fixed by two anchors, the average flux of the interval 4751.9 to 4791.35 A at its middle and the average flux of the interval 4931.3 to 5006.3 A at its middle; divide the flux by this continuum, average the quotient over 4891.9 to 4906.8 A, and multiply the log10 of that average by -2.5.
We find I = 0.19 mag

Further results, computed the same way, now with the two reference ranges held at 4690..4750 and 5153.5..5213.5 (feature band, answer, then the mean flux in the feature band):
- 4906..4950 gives 0.21 mag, 64.9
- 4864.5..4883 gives 0.23 mag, 67.4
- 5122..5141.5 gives 0.06 mag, 60.7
